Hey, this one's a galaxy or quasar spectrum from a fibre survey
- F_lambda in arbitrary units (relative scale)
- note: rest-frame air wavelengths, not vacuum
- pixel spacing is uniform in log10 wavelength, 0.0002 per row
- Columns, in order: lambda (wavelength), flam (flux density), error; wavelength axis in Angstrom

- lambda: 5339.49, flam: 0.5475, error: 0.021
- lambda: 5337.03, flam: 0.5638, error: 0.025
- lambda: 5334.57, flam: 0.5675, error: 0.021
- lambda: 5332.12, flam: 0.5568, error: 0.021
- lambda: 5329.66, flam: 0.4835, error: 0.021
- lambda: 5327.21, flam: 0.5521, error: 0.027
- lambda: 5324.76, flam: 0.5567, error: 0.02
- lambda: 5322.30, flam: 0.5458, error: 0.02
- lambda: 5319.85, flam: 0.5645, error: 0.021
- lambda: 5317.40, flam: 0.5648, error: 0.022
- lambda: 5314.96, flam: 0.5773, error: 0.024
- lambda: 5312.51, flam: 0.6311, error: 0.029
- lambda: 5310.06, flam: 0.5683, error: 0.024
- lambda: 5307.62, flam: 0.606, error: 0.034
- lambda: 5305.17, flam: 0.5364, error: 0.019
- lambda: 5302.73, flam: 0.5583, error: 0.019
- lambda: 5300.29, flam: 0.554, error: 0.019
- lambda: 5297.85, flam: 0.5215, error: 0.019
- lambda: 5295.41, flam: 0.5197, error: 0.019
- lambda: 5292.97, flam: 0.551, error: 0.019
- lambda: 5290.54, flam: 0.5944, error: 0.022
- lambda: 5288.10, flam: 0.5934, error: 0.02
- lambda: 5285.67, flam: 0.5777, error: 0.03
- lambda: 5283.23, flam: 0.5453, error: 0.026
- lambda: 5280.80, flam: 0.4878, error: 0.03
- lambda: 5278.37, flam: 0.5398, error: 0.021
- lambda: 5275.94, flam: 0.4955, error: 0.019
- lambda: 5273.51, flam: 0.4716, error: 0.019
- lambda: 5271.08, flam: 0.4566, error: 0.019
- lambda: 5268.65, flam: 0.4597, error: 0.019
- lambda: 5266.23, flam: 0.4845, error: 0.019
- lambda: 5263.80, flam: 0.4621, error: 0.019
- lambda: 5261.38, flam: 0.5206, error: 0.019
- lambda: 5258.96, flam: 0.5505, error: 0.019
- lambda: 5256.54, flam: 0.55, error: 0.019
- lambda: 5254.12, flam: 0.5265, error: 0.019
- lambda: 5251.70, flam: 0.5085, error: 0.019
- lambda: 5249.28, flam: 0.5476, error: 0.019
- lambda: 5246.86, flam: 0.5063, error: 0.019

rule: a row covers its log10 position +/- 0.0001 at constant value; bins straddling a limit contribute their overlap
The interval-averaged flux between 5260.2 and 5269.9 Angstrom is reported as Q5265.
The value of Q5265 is 0.482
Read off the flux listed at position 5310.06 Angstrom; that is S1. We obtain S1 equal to 0.5683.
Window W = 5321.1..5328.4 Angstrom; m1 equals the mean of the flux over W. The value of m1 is 0.551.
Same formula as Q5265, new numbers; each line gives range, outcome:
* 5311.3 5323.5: 0.577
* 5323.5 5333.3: 0.537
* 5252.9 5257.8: 0.538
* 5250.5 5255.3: 0.517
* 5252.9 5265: 0.522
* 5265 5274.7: 0.468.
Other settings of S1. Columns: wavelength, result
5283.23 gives 0.5453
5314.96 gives 0.5773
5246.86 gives 0.5063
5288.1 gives 0.5934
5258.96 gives 0.5505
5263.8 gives 0.4621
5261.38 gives 0.5206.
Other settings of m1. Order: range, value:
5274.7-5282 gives 0.508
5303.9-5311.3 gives 0.57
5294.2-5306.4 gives 0.538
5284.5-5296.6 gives 0.568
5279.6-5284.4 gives 0.517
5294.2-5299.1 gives 0.521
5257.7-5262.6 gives 0.536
